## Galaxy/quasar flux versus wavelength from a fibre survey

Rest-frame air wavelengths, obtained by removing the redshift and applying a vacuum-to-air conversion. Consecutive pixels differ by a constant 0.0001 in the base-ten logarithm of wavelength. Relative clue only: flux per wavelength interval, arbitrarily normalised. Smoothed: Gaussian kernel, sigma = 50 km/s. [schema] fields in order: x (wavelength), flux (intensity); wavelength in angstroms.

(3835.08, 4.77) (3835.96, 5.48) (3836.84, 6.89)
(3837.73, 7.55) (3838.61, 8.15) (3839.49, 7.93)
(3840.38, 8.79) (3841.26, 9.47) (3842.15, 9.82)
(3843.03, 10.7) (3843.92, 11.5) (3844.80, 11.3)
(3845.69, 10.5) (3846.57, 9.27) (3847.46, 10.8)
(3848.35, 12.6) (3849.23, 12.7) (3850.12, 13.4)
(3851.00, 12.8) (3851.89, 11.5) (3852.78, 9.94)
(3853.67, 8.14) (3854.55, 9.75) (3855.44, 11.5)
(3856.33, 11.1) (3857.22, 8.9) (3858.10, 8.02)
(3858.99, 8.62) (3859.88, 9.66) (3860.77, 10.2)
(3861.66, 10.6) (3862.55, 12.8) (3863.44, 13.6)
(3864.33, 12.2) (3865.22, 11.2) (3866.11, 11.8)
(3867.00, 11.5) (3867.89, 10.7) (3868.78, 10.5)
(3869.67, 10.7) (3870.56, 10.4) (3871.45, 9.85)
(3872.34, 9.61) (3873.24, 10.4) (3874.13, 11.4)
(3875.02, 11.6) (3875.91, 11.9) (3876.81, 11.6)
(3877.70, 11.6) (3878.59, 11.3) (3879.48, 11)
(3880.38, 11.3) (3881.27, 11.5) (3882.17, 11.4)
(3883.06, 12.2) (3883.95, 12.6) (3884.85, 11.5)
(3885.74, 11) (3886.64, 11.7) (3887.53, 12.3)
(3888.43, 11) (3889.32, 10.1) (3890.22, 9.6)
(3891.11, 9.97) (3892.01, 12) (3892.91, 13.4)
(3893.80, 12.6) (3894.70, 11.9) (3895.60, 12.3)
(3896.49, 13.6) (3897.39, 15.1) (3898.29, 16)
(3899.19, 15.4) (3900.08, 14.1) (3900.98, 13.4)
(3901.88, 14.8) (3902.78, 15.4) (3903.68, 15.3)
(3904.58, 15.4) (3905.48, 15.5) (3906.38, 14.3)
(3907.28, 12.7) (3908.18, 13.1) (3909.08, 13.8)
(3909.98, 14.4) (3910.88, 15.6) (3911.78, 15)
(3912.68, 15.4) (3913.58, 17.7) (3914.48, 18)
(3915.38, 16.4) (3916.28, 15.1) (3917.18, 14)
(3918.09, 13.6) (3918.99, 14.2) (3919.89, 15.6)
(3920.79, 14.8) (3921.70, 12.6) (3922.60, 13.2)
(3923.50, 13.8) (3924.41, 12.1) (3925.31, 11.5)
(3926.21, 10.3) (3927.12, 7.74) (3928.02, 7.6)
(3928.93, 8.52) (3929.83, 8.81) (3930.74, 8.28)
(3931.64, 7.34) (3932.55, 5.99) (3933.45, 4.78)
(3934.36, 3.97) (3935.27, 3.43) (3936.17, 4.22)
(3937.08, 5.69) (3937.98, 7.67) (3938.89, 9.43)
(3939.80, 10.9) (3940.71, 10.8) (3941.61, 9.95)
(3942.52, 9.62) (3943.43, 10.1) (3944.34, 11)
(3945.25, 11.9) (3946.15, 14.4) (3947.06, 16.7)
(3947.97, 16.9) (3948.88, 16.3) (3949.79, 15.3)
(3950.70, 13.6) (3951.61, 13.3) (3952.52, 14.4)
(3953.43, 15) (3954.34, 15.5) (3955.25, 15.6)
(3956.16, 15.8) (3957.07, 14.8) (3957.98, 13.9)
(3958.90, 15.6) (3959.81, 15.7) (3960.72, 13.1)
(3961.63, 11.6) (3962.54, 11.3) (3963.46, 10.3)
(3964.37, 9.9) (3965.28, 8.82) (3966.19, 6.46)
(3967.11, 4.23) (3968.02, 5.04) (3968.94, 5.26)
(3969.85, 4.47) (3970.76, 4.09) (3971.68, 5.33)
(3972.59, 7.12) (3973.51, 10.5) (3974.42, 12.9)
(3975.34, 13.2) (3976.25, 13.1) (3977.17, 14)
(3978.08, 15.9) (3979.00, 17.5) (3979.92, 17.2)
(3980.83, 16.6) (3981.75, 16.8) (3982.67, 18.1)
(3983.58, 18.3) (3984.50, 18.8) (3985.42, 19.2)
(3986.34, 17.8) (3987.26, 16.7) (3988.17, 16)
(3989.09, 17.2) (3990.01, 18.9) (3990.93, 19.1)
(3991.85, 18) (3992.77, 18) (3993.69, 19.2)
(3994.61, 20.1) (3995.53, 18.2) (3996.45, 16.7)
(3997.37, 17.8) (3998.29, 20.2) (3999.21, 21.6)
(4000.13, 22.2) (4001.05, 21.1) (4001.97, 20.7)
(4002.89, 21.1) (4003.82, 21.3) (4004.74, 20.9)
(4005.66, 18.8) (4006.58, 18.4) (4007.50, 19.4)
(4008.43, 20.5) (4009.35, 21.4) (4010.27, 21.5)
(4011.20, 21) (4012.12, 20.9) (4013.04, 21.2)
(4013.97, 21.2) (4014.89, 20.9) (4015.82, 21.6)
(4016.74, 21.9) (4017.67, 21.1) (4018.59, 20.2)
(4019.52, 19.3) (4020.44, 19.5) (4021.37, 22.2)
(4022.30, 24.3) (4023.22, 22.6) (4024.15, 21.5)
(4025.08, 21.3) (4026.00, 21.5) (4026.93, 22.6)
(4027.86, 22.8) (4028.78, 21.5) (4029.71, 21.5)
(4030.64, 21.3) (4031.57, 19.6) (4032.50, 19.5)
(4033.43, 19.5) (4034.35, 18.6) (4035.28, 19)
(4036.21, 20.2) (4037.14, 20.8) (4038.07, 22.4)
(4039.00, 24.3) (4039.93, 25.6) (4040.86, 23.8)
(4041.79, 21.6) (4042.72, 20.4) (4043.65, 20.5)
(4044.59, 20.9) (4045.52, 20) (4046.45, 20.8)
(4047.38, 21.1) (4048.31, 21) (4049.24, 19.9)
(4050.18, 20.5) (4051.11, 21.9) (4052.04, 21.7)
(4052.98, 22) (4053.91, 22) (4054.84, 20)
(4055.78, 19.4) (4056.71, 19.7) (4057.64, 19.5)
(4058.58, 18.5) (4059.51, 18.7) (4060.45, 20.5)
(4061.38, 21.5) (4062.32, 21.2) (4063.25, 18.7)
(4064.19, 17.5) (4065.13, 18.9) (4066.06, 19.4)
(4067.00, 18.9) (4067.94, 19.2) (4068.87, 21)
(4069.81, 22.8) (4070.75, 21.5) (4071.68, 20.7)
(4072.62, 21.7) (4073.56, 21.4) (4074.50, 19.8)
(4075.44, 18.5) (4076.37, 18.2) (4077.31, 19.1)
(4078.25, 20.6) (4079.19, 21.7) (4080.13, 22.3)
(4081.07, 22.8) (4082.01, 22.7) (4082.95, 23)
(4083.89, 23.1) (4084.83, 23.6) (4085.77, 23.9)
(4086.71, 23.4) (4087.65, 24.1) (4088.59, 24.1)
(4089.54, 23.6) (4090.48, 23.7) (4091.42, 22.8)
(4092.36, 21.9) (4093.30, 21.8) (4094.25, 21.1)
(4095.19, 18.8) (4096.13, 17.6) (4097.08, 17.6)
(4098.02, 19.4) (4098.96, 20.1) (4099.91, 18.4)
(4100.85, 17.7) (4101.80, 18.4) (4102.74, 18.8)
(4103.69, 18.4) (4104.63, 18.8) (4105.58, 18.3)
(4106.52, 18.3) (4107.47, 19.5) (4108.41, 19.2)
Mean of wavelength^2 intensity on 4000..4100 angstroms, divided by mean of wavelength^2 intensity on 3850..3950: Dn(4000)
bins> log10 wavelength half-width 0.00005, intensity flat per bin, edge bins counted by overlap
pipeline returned 1.93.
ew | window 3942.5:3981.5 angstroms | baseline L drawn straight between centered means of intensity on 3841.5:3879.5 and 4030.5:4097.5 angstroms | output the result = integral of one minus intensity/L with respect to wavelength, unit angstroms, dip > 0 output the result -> 8.9 angstroms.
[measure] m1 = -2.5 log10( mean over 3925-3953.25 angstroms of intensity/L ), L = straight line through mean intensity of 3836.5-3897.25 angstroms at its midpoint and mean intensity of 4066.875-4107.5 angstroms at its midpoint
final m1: 0.38 mag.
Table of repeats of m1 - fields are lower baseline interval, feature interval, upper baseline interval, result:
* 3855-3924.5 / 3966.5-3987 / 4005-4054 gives 0.397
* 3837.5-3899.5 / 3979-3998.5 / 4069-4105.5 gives -0.092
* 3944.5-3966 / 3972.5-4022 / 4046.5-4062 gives -0.122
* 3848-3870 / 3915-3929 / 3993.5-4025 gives 0.183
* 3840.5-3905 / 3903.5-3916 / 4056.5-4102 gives -0.149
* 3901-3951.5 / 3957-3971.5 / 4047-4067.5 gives 0.452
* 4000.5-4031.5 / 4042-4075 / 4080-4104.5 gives 0.041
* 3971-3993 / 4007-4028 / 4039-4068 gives -0.180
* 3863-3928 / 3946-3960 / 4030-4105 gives 0.017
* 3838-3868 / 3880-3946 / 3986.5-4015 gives 0.183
